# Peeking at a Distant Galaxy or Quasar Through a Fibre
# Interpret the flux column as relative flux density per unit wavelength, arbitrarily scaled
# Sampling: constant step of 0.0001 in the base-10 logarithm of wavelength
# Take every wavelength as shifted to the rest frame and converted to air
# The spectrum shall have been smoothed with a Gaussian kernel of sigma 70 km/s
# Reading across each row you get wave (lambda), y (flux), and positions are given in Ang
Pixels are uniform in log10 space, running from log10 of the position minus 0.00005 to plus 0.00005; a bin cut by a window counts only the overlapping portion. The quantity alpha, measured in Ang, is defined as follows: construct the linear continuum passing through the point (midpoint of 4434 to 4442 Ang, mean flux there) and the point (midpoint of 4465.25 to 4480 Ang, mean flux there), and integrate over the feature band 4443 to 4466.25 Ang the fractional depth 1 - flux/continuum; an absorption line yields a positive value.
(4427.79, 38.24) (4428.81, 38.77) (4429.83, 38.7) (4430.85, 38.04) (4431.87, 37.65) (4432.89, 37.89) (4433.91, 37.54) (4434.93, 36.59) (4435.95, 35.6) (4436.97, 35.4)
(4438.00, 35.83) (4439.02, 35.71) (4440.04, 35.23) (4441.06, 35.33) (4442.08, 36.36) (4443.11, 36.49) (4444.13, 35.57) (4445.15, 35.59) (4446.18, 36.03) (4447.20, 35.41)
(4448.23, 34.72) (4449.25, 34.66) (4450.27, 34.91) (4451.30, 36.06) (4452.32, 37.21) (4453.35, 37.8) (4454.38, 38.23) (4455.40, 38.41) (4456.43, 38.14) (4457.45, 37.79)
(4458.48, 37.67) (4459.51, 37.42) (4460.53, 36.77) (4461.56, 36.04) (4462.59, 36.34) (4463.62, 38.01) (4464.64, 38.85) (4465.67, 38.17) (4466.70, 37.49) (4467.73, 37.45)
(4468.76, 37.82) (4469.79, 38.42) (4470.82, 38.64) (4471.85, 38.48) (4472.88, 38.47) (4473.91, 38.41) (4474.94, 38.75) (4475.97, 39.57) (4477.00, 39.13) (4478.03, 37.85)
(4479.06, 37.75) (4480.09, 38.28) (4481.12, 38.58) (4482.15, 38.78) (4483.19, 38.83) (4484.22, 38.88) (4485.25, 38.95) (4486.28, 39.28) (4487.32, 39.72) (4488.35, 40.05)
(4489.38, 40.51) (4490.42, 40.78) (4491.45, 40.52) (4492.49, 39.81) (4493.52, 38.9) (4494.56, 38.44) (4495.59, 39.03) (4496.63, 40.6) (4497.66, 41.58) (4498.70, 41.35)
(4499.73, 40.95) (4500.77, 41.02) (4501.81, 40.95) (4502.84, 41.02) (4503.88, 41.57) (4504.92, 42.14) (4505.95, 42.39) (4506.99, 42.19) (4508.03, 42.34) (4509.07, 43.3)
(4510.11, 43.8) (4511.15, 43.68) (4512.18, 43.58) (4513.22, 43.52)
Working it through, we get 0.14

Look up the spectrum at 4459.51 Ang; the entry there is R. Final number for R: 37.42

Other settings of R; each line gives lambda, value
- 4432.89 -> 37.89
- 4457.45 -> 37.79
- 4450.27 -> 34.91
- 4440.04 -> 35.23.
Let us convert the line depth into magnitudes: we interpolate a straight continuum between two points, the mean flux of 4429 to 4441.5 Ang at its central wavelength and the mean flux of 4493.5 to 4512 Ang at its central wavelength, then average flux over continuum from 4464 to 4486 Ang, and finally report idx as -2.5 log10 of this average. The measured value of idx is 0.03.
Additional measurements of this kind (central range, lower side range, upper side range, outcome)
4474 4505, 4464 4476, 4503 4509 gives 0.02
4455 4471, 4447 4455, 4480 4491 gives -0.01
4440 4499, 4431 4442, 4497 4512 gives 0.03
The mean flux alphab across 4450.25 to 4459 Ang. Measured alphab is 37.5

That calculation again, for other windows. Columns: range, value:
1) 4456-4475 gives 37.8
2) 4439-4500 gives 38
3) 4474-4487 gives 38.7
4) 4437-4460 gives 36.4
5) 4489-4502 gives 40.3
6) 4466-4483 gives 38.4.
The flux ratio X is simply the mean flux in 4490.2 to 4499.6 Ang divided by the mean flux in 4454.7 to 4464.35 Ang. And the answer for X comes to 1.07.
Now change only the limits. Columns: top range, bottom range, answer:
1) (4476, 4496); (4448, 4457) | 1.07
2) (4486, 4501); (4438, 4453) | 1.12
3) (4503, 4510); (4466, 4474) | 1.11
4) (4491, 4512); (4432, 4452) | 1.15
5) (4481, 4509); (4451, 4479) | 1.07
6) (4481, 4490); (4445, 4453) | 1.10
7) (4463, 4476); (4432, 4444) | 1.06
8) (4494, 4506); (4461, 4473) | 1.08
